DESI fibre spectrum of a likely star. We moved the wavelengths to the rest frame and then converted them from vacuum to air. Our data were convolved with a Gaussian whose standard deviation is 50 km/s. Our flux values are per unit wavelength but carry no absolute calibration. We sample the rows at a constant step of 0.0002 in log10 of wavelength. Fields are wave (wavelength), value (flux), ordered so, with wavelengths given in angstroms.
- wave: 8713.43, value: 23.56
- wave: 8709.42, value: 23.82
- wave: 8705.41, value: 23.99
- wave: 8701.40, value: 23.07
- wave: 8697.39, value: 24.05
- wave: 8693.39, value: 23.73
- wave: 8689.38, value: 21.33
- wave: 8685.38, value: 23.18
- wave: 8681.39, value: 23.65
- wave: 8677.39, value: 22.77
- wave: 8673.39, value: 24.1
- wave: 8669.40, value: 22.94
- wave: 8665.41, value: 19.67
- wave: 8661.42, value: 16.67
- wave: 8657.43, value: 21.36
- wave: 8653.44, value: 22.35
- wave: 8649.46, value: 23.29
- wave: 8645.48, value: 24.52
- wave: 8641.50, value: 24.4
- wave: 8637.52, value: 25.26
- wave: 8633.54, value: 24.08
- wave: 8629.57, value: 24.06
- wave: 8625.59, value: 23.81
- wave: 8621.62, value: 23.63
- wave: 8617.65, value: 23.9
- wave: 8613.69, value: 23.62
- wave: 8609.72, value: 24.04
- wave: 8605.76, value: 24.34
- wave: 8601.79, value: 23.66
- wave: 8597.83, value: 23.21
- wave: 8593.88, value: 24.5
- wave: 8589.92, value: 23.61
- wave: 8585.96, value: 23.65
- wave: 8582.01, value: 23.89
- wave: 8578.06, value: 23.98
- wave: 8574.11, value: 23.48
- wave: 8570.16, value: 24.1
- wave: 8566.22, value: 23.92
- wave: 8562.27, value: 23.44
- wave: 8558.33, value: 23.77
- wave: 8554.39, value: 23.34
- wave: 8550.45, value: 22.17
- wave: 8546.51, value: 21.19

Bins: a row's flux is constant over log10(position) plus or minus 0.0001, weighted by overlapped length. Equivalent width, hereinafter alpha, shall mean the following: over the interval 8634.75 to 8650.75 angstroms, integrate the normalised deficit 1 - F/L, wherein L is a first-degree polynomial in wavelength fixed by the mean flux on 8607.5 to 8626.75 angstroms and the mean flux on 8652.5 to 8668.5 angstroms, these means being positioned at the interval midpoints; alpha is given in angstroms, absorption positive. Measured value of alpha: -2.1 angstroms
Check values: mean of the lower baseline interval 23.8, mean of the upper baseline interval 20.1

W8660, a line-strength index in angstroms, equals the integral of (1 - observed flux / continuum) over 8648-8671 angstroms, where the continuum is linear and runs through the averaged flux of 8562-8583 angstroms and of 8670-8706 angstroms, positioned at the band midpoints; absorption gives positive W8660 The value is 2.41 angstroms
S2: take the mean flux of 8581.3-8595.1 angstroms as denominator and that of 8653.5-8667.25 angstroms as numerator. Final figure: 0.8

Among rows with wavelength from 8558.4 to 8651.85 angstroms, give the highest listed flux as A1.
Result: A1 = 25.26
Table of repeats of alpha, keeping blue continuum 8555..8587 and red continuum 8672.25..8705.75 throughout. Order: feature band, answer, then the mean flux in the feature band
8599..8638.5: -0.7 angstroms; 24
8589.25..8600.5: -0.1 angstroms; 23.8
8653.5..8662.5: 1.3 angstroms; 20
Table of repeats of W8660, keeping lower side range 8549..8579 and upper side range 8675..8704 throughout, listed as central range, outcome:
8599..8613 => -0.3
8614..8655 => -1.1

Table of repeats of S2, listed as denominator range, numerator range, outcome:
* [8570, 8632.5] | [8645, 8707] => 0.94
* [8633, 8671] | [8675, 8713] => 1.04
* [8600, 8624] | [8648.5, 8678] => 0.90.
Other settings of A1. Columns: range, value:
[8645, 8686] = 24.52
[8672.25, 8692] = 24.1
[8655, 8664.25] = 21.36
